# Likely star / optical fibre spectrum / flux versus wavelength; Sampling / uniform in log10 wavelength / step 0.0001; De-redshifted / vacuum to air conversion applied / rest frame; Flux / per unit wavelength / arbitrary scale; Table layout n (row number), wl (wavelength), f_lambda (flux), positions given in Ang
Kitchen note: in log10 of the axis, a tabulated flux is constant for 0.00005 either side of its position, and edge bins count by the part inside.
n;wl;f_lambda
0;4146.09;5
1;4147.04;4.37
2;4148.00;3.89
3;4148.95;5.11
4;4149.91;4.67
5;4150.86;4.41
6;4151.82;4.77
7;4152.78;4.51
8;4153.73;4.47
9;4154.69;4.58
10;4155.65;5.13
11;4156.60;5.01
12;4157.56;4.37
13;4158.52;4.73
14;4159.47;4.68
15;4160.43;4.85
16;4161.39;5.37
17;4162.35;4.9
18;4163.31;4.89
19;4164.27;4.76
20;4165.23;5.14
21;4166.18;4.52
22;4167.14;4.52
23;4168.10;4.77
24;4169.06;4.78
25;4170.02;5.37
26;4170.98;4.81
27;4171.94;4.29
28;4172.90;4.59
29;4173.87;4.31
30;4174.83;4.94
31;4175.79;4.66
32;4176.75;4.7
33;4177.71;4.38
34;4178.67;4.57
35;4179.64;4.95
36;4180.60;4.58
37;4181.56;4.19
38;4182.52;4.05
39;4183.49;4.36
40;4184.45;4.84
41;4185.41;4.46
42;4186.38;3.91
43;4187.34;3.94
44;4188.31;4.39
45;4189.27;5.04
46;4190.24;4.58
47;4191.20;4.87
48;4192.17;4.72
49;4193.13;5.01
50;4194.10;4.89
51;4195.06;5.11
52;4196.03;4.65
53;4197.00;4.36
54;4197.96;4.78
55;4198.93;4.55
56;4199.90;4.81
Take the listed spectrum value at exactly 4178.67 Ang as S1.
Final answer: 4.57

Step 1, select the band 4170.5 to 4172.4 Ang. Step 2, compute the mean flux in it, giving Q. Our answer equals 4.55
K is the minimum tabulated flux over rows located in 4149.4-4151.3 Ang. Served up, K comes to 4.41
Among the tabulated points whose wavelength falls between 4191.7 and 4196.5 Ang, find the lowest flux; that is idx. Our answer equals 4.65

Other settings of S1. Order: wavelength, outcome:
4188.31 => 4.39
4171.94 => 4.29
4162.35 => 4.9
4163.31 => 4.89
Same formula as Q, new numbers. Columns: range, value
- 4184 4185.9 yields 4.64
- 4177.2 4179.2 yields 4.48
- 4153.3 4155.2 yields 4.52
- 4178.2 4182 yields 4.57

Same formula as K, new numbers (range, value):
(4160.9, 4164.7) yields 4.76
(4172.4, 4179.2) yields 4.31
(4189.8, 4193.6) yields 4.58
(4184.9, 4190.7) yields 3.91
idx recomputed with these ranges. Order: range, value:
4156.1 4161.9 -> 4.37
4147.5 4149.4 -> 3.89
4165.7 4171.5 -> 4.52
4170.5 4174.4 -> 4.29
